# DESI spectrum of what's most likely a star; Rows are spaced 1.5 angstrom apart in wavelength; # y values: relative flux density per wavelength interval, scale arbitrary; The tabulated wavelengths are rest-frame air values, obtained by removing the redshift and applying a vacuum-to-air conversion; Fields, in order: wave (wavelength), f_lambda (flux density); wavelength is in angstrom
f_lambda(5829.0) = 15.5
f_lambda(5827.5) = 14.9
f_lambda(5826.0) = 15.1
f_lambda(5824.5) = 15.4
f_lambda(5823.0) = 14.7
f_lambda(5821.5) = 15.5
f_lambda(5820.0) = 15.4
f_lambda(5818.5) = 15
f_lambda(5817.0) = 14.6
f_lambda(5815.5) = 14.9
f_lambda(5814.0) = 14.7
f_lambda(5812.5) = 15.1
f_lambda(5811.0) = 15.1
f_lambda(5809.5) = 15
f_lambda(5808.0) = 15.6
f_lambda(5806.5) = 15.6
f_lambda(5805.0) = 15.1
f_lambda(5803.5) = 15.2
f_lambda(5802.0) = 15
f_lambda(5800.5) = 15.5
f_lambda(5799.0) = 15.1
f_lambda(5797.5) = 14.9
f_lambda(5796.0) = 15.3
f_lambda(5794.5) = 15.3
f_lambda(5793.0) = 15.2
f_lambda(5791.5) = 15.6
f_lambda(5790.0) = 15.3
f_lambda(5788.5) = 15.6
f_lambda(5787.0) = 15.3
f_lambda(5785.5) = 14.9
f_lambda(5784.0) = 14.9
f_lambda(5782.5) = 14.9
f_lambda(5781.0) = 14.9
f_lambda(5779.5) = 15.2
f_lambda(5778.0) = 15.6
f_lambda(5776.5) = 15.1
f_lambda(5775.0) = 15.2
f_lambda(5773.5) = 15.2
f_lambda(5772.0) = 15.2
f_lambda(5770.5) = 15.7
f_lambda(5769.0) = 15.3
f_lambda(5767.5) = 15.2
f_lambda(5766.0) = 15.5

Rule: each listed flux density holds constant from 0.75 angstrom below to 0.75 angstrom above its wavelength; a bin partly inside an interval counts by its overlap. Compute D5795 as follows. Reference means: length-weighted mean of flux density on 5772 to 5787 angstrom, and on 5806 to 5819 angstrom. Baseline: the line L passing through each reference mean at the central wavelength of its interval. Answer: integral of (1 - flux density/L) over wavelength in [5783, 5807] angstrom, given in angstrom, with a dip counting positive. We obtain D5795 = -0.23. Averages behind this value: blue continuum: 15.1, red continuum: 15.1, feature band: 15.2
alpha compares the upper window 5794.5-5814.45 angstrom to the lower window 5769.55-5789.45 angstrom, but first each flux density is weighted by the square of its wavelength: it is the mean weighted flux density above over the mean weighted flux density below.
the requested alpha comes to 1.0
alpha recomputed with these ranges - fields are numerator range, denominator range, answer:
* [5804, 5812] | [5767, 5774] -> 1.01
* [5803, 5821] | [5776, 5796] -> 1.00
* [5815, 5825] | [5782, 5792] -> 1.00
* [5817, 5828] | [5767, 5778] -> 1.01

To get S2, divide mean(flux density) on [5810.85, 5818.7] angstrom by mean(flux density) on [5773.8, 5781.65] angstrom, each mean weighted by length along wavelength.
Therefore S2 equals 1.0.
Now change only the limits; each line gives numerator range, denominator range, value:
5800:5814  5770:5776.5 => 1.00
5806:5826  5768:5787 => 1.00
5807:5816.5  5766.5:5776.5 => 0.99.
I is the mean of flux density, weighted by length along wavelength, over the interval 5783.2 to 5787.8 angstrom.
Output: 15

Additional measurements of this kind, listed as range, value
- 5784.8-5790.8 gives 15.3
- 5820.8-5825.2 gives 15.2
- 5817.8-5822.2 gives 15.3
